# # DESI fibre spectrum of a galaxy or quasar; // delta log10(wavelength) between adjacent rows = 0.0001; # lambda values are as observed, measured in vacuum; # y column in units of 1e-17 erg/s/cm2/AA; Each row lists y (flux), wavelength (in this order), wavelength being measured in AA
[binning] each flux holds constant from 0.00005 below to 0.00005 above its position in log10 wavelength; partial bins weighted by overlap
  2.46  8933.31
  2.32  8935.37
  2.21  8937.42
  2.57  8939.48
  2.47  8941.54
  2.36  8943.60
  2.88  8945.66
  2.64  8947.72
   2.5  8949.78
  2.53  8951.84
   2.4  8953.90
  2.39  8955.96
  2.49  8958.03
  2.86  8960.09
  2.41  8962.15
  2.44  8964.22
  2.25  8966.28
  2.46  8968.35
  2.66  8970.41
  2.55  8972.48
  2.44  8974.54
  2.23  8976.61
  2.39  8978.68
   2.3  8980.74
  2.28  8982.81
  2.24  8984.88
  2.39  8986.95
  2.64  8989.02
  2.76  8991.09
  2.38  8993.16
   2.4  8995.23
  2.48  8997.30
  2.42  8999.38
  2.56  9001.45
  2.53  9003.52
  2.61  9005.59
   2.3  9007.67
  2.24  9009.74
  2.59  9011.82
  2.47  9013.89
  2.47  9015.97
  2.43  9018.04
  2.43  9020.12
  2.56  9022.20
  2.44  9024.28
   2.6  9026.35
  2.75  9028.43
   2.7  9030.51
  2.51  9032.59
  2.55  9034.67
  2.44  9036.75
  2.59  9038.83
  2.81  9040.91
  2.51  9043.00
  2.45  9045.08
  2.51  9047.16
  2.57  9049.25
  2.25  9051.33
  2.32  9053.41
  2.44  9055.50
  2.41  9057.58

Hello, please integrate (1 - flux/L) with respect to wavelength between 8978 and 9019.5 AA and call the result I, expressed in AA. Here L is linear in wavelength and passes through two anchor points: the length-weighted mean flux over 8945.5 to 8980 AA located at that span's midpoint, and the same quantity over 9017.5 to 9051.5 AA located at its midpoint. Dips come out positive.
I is 1.2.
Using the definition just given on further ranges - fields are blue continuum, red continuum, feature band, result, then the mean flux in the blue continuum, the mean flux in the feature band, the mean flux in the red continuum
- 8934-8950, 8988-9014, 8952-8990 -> 0.85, 2.49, 2.44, 2.49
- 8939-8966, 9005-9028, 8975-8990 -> 0.87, 2.53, 2.35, 2.47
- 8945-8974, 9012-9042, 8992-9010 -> 0.69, 2.53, 2.45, 2.55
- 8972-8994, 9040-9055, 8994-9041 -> -1.12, 2.42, 2.51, 2.48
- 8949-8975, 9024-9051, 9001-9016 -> 0.42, 2.49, 2.47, 2.57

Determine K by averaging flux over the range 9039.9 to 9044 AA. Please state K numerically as 2.66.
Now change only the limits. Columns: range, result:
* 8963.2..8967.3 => 2.35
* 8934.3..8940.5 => 2.37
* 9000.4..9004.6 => 2.55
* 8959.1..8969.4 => 2.48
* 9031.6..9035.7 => 2.53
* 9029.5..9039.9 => 2.56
